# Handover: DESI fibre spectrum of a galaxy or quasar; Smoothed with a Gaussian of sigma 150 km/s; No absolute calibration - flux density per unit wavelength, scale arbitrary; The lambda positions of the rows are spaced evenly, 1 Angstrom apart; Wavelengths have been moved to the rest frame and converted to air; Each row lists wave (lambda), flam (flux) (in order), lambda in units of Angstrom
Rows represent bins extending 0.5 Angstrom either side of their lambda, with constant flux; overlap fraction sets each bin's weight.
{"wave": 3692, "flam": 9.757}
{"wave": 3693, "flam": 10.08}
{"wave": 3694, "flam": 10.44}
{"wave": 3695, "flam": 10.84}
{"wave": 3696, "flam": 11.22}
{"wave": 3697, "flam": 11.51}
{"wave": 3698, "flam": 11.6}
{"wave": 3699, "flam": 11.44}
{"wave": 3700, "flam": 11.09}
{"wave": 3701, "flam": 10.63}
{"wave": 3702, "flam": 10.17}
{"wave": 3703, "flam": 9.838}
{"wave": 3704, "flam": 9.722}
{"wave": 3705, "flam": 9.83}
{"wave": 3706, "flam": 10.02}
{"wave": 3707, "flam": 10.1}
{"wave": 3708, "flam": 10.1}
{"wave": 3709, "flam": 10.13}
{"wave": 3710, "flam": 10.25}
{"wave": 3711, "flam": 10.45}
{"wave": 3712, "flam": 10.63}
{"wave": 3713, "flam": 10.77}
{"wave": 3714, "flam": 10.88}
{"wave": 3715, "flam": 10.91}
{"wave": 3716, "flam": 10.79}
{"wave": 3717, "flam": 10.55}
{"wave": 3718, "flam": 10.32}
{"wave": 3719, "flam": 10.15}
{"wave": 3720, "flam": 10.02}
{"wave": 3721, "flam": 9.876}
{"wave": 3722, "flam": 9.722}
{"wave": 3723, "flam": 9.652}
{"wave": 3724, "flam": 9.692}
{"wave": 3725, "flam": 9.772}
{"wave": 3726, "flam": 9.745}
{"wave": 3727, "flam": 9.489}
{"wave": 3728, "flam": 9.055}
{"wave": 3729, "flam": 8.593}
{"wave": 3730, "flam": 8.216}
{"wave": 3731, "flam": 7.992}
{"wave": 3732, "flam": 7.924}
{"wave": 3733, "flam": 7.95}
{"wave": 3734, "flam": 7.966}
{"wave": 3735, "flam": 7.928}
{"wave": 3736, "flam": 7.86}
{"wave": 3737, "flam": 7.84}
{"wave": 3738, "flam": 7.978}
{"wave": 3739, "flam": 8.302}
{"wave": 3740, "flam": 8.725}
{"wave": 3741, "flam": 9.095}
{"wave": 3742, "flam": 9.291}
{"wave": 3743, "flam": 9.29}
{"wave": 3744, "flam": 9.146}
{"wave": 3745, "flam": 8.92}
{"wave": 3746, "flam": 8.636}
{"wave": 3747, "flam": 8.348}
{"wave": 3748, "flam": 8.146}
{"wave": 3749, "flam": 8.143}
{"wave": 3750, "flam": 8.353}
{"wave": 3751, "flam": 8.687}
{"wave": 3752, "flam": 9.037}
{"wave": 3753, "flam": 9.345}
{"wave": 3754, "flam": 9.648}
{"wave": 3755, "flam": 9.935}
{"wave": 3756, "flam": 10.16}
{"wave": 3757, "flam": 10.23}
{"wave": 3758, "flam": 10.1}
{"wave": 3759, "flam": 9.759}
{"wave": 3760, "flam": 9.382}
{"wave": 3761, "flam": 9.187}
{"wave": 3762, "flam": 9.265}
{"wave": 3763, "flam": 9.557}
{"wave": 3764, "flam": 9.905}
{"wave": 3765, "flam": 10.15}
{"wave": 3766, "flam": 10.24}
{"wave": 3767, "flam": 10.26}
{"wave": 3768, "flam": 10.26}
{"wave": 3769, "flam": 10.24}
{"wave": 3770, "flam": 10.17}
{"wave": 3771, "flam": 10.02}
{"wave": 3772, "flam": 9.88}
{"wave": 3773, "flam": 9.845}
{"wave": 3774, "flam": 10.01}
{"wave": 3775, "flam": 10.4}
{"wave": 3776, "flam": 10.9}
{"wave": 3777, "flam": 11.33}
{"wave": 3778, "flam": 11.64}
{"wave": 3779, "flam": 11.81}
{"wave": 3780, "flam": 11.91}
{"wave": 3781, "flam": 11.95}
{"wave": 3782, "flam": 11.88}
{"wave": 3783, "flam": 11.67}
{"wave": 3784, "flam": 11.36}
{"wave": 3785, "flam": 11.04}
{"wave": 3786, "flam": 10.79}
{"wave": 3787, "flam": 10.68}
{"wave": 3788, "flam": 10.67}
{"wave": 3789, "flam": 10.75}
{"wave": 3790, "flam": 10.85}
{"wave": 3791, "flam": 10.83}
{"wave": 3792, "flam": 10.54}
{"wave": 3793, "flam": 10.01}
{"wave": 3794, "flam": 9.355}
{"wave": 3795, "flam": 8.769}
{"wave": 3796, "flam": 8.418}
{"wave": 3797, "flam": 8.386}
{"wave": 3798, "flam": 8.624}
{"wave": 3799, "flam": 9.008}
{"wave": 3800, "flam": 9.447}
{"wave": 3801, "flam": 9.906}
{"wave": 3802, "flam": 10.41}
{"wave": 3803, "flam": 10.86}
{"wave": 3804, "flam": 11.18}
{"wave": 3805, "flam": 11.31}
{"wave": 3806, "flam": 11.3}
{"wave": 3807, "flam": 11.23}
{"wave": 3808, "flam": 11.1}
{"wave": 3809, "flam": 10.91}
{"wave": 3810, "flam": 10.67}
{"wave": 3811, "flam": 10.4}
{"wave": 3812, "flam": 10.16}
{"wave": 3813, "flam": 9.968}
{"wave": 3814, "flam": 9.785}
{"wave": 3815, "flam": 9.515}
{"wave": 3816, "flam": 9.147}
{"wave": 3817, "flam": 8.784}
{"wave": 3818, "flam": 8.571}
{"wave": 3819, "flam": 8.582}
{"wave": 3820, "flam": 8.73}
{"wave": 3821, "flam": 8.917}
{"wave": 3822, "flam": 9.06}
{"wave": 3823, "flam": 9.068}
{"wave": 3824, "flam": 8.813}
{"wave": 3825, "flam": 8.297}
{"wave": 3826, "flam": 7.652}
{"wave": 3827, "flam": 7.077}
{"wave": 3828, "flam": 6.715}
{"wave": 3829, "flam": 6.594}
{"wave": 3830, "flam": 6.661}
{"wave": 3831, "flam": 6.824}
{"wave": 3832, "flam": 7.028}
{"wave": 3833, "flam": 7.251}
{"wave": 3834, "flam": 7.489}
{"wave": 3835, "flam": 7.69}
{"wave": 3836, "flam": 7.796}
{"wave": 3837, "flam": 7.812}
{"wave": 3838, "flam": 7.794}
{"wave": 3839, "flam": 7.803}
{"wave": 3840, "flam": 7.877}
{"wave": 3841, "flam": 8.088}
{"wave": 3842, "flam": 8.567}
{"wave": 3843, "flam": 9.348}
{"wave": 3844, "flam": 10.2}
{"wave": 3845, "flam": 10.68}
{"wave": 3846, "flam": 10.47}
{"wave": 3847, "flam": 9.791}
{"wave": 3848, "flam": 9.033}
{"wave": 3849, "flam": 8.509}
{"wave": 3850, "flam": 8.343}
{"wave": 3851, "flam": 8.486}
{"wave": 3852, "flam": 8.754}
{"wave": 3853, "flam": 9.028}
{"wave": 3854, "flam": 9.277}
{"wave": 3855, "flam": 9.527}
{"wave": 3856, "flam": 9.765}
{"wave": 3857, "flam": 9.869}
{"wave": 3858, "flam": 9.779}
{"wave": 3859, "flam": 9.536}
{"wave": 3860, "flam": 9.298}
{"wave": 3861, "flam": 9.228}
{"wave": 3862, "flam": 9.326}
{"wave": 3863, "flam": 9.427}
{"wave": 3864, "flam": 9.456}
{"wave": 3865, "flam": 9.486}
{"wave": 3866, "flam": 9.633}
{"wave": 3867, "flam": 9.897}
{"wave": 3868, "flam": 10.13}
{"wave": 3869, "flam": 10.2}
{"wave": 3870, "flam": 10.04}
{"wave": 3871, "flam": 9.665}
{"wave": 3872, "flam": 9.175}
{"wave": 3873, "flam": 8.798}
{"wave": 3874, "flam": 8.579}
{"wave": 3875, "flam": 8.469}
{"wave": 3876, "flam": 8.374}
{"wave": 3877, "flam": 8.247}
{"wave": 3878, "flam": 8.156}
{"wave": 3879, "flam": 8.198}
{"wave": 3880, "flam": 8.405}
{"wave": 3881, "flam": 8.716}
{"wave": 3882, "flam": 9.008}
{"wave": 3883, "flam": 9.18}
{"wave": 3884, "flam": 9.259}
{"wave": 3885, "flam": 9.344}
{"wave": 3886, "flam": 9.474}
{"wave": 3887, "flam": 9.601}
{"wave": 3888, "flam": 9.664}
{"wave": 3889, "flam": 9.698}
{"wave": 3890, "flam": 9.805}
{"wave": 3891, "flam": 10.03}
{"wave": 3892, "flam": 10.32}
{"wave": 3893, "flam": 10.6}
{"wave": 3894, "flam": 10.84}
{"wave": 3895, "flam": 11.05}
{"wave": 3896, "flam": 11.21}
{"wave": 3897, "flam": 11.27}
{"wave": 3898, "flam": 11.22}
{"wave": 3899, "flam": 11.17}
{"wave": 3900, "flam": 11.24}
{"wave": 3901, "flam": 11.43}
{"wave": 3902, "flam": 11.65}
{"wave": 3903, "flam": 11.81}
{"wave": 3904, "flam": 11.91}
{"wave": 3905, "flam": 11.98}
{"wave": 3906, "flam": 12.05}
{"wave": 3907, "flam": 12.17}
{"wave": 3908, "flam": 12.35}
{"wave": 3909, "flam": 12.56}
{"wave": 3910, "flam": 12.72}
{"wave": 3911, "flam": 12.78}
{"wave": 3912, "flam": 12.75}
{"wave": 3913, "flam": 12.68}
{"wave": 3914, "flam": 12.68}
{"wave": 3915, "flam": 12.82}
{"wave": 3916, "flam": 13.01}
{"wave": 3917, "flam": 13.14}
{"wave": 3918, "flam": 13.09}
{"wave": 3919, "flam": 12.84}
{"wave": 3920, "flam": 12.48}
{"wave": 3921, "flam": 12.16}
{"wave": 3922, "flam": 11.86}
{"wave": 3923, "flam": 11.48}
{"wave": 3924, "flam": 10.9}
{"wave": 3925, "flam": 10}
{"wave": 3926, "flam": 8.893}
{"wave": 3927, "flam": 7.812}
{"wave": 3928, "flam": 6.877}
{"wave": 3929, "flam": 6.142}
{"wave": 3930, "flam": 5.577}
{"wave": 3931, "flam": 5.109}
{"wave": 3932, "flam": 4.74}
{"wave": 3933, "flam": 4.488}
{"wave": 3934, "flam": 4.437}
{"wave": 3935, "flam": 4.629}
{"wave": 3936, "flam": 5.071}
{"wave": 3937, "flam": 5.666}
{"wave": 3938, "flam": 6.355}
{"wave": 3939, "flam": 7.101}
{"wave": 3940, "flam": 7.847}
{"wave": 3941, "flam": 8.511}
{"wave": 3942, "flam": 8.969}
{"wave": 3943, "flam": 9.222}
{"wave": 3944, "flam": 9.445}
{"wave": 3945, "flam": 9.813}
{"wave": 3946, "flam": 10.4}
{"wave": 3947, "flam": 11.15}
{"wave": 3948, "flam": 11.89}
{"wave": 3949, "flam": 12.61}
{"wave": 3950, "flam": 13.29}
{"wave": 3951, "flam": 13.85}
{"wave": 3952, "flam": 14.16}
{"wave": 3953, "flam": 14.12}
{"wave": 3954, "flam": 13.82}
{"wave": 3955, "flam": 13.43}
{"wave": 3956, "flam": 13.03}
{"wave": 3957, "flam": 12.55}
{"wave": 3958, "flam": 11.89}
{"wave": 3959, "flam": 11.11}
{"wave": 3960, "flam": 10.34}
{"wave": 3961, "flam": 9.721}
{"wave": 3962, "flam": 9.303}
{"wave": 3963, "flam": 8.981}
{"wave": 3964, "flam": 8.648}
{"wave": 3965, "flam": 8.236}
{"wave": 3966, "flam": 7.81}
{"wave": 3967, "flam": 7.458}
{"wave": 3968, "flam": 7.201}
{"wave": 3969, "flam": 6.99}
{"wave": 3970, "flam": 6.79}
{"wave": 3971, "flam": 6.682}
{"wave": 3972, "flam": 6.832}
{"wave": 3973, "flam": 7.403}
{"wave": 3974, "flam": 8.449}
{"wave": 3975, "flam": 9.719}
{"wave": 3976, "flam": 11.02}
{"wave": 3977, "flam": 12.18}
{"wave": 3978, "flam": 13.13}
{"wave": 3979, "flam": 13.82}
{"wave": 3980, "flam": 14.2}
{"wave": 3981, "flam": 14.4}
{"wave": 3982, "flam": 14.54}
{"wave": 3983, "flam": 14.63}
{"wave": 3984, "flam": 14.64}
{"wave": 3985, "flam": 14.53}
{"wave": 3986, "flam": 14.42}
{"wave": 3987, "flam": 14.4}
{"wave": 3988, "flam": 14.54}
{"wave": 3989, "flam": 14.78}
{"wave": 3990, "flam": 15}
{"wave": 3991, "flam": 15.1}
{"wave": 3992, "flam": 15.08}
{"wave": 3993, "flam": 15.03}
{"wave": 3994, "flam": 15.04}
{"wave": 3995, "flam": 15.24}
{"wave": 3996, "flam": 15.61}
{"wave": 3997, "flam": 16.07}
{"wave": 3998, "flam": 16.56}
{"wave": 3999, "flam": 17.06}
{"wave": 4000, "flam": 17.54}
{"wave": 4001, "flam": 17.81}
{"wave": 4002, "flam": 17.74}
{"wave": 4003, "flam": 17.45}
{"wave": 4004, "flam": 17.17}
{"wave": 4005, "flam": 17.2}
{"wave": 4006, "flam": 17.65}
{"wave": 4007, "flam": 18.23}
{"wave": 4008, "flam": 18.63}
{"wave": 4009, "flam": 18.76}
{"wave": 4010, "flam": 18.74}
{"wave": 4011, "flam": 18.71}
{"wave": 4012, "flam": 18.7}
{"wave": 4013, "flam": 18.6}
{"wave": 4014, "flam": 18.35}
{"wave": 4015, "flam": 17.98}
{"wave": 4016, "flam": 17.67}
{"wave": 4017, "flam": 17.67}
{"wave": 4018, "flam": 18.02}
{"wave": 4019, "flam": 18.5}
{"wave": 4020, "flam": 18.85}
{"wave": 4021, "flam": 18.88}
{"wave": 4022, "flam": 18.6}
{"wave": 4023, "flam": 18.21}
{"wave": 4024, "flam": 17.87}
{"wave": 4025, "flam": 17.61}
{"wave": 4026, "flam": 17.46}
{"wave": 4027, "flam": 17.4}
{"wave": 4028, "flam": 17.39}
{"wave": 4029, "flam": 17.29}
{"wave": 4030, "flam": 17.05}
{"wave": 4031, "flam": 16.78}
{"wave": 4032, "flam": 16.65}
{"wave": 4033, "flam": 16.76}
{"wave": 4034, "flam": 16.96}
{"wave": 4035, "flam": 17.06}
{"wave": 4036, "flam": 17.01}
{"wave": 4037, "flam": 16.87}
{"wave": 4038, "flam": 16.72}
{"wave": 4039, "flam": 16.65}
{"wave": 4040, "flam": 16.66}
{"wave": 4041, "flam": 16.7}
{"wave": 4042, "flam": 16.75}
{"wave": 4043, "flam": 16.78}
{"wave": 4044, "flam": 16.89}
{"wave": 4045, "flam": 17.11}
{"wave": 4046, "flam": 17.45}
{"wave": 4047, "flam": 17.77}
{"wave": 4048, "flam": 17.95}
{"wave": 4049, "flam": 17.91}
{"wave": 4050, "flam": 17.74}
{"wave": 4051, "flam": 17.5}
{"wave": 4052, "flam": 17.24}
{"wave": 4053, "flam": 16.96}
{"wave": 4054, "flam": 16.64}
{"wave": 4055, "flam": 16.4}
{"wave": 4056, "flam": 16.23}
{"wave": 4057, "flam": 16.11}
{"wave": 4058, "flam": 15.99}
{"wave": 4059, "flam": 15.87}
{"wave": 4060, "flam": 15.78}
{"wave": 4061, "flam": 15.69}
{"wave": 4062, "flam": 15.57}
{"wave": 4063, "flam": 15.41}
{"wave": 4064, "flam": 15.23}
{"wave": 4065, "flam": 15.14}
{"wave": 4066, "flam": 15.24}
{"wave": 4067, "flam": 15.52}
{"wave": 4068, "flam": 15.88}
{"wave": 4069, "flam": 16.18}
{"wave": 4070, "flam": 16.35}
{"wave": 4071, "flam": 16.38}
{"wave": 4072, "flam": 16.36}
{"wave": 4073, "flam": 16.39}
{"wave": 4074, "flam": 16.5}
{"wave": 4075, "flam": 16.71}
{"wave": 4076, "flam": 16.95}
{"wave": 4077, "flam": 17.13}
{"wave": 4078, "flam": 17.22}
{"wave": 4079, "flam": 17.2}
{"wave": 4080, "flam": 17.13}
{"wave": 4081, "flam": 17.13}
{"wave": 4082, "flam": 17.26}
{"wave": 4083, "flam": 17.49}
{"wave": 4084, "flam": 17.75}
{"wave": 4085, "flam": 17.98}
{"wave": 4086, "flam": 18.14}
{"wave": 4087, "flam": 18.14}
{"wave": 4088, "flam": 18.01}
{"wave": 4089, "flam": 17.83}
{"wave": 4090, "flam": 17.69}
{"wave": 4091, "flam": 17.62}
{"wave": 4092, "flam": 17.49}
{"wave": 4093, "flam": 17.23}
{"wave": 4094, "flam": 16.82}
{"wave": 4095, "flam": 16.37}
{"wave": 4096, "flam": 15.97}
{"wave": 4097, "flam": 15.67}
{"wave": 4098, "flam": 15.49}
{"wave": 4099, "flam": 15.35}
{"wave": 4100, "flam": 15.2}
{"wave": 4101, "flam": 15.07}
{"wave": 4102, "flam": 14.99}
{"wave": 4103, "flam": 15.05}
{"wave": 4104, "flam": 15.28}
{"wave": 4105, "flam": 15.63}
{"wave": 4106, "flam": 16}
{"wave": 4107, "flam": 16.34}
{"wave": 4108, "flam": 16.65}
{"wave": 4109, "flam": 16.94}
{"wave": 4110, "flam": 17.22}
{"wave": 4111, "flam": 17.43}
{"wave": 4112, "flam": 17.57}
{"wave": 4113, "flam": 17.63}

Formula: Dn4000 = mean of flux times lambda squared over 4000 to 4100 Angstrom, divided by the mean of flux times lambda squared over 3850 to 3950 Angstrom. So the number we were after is 1.9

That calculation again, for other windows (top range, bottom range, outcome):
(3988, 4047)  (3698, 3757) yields 2.11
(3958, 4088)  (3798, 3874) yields 1.87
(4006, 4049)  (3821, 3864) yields 2.26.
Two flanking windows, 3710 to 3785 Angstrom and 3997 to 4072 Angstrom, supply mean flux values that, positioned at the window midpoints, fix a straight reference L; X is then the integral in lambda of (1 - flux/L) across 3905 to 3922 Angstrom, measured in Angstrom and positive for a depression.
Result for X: 1.71 Angstrom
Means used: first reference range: 9.71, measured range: 12.6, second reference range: 17.1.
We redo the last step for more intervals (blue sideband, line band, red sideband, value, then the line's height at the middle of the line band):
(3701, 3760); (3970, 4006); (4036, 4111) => 1.85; 14.8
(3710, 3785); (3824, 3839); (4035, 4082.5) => 5.41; 11.6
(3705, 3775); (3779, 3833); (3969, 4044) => 6.50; 11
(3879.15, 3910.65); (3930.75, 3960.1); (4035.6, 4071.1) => 6.89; 12.5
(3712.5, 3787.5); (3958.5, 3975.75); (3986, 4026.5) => 8.23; 16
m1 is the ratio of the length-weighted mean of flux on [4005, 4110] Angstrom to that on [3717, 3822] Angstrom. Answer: 1.74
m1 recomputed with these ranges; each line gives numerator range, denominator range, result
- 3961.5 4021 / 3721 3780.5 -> 1.52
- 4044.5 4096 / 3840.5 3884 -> 1.82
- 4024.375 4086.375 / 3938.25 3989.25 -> 1.52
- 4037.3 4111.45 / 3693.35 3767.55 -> 1.73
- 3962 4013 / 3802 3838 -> 1.54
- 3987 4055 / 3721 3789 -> 1.78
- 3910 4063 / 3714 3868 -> 1.45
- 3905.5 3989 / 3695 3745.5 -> 1.09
